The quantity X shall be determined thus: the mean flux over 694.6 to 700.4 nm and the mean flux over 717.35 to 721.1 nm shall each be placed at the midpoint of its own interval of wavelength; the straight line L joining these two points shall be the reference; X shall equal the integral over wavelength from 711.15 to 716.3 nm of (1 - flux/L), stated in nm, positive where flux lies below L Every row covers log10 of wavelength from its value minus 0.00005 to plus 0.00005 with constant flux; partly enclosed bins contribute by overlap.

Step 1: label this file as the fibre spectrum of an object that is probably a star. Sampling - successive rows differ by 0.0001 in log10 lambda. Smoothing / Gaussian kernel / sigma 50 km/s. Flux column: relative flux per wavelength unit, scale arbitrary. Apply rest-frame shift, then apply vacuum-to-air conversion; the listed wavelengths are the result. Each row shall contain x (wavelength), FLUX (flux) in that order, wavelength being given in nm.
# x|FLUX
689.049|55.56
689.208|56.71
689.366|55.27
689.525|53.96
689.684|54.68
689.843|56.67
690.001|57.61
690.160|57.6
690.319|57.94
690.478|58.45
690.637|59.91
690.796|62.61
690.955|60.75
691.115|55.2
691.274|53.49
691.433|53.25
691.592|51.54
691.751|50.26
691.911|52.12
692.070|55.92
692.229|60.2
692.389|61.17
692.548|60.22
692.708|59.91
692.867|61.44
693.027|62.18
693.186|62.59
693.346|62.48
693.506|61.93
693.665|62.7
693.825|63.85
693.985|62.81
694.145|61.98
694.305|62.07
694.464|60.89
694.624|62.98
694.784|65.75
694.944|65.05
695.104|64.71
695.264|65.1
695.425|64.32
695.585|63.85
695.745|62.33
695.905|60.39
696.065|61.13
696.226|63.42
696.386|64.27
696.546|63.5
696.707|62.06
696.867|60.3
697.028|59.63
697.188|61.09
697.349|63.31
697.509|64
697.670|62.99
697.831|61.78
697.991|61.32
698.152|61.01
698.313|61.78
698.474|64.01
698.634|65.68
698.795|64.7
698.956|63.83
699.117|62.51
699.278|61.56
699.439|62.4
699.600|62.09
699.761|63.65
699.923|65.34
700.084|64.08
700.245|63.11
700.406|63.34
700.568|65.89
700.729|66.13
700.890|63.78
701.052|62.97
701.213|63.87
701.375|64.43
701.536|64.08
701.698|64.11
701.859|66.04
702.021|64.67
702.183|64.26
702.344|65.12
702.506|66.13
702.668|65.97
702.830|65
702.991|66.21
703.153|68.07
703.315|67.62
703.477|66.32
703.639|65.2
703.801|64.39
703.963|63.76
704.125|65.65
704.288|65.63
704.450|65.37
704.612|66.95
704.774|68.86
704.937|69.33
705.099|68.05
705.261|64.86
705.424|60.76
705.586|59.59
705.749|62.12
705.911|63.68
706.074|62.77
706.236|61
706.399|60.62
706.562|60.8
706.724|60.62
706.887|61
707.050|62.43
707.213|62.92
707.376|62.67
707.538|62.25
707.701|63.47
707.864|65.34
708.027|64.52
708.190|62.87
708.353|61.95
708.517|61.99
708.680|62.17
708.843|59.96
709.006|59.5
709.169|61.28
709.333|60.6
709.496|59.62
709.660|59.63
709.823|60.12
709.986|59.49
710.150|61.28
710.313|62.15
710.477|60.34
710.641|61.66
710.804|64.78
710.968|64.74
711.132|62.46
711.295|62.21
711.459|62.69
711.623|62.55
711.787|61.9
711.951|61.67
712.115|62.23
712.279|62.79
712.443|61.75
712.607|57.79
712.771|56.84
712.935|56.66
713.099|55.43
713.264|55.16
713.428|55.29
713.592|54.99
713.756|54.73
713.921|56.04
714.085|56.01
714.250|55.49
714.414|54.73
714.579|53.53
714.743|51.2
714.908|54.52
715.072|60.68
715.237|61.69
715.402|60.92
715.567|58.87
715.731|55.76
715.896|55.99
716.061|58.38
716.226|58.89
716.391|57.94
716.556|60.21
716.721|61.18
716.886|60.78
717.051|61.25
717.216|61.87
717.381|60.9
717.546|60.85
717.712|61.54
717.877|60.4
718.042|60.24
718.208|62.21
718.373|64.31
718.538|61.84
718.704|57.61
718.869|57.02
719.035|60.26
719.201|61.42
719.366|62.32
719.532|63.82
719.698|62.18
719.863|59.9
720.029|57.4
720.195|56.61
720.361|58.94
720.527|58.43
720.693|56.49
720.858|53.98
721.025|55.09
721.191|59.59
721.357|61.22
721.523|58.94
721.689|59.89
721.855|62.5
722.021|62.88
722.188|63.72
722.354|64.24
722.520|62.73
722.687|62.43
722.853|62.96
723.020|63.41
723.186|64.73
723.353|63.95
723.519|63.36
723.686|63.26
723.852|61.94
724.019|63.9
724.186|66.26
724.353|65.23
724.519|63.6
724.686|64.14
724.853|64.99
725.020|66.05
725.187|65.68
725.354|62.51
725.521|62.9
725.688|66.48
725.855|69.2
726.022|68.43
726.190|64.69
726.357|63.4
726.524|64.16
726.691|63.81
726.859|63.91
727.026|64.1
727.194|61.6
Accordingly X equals 0.21 nm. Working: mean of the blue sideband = 63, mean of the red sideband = 59.7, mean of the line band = 58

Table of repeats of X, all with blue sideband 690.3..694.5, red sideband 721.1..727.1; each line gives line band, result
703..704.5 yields -0.12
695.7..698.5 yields -0.10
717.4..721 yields 0.18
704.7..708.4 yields -0.12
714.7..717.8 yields 0.17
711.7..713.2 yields 0.06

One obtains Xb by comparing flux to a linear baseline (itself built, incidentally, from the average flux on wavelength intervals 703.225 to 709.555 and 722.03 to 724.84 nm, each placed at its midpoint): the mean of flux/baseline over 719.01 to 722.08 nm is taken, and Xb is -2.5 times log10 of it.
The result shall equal 0.07 mag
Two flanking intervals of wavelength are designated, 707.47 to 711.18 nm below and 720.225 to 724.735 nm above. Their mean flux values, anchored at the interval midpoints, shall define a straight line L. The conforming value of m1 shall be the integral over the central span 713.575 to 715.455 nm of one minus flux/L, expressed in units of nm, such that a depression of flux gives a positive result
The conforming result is 0.17 nm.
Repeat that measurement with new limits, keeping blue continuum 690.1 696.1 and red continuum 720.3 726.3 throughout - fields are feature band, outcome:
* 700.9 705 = -0.298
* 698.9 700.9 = -0.092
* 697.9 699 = -0.044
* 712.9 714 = 0.116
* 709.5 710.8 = 0.018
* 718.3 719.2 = 0.031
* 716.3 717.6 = 0.034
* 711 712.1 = -0.010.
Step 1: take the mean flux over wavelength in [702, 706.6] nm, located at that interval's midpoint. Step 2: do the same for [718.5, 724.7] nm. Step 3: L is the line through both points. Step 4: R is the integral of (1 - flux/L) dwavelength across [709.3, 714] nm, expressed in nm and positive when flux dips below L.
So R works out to 0.25 nm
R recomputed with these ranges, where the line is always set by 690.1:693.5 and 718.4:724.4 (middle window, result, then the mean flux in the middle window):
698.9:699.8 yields -0.06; 62.6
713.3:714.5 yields 0.10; 55.3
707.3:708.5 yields -0.07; 63.2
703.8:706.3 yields -0.21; 64.6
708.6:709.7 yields -0.01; 60.4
